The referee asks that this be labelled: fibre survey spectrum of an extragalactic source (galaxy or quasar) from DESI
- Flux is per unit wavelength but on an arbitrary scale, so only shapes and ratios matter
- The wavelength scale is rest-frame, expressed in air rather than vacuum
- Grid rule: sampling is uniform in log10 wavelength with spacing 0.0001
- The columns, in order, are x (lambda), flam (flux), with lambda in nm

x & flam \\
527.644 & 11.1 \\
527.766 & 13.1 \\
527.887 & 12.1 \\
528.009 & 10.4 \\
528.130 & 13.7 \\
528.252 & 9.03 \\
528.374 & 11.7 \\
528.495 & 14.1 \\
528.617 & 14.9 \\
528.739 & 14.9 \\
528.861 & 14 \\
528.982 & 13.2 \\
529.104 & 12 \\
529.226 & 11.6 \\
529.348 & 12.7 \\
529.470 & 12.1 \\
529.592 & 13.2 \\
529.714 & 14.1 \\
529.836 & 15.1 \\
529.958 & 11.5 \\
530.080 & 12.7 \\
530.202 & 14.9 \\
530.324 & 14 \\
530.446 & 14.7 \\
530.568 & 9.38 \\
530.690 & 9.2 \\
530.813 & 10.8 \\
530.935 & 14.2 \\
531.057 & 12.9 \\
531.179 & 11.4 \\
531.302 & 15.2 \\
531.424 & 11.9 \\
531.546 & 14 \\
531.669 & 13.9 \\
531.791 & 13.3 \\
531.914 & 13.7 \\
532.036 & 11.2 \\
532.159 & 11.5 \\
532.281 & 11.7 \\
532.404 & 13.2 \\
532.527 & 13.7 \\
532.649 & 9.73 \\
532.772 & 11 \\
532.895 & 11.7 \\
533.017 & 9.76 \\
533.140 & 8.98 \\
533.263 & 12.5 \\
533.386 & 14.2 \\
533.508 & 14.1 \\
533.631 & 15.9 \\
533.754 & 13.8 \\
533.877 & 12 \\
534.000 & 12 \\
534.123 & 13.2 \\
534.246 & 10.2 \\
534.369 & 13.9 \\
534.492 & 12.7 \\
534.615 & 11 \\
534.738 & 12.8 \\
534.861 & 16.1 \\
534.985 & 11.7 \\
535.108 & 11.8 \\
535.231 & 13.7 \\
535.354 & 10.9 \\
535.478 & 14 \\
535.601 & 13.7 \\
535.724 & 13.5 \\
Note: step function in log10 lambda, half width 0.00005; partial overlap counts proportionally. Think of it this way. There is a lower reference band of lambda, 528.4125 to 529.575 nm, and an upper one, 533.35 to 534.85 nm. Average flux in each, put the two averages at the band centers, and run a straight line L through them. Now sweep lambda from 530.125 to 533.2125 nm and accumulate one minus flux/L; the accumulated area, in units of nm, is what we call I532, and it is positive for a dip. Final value 0.22 nm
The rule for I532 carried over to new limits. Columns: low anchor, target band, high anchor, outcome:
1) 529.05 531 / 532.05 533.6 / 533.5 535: 0.120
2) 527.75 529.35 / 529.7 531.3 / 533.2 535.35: 0.004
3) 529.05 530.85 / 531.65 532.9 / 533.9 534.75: 0.017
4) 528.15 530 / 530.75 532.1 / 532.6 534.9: -0.030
